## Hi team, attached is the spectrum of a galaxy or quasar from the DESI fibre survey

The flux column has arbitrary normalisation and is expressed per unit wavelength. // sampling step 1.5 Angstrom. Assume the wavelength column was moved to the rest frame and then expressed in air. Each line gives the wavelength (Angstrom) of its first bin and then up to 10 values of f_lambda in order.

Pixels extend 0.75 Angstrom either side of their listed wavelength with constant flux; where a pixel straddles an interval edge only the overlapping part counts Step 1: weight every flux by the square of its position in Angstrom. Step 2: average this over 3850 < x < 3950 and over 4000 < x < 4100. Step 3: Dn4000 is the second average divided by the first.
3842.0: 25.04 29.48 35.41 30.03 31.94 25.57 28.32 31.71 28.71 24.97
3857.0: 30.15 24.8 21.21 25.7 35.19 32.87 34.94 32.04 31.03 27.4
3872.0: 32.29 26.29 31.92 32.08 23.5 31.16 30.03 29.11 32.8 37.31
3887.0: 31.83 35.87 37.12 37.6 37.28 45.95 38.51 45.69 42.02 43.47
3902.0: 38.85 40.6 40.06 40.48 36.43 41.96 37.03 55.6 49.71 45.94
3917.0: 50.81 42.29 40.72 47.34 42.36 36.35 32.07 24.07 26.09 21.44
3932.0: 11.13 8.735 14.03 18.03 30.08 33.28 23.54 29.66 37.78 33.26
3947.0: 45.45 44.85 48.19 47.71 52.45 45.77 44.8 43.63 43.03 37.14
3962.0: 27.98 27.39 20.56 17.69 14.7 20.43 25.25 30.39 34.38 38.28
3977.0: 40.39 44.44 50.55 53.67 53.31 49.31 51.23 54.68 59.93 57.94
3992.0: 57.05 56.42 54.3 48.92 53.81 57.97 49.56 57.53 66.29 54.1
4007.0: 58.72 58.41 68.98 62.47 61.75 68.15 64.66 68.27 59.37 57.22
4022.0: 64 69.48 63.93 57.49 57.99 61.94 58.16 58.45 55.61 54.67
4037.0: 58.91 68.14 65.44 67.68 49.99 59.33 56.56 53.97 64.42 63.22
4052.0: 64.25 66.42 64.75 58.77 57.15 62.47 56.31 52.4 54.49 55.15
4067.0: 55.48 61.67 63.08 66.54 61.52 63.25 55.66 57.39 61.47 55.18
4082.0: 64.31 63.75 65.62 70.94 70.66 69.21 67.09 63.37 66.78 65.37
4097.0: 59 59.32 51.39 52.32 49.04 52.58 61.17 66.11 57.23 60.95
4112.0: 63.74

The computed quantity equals 1.95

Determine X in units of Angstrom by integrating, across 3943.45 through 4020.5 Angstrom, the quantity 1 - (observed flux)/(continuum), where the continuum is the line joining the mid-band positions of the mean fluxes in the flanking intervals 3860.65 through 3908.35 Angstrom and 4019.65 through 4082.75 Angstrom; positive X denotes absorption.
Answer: 3.7 Angstrom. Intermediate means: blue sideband 34.9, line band 47.6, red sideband 60.1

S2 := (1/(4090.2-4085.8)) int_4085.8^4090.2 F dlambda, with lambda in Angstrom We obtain 70.3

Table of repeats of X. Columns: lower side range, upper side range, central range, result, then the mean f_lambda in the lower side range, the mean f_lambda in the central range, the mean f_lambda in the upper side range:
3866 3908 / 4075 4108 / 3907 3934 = 2.0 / 35.3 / 36.4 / 61.2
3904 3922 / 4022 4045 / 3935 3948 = 4.7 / 43.9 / 30.6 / 60.6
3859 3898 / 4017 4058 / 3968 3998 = 3.4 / 32.8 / 45.8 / 60.9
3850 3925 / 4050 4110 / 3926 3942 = 7.7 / 35.9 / 21.7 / 60.8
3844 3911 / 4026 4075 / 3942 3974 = 7.2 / 33.5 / 35.2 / 59.9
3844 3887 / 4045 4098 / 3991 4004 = -1.3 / 30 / 55.2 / 61.6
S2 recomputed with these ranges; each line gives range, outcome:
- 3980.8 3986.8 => 51.9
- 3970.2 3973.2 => 27.7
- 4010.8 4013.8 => 62.2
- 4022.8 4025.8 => 66.5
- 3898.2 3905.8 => 41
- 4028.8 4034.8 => 58.5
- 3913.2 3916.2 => 48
